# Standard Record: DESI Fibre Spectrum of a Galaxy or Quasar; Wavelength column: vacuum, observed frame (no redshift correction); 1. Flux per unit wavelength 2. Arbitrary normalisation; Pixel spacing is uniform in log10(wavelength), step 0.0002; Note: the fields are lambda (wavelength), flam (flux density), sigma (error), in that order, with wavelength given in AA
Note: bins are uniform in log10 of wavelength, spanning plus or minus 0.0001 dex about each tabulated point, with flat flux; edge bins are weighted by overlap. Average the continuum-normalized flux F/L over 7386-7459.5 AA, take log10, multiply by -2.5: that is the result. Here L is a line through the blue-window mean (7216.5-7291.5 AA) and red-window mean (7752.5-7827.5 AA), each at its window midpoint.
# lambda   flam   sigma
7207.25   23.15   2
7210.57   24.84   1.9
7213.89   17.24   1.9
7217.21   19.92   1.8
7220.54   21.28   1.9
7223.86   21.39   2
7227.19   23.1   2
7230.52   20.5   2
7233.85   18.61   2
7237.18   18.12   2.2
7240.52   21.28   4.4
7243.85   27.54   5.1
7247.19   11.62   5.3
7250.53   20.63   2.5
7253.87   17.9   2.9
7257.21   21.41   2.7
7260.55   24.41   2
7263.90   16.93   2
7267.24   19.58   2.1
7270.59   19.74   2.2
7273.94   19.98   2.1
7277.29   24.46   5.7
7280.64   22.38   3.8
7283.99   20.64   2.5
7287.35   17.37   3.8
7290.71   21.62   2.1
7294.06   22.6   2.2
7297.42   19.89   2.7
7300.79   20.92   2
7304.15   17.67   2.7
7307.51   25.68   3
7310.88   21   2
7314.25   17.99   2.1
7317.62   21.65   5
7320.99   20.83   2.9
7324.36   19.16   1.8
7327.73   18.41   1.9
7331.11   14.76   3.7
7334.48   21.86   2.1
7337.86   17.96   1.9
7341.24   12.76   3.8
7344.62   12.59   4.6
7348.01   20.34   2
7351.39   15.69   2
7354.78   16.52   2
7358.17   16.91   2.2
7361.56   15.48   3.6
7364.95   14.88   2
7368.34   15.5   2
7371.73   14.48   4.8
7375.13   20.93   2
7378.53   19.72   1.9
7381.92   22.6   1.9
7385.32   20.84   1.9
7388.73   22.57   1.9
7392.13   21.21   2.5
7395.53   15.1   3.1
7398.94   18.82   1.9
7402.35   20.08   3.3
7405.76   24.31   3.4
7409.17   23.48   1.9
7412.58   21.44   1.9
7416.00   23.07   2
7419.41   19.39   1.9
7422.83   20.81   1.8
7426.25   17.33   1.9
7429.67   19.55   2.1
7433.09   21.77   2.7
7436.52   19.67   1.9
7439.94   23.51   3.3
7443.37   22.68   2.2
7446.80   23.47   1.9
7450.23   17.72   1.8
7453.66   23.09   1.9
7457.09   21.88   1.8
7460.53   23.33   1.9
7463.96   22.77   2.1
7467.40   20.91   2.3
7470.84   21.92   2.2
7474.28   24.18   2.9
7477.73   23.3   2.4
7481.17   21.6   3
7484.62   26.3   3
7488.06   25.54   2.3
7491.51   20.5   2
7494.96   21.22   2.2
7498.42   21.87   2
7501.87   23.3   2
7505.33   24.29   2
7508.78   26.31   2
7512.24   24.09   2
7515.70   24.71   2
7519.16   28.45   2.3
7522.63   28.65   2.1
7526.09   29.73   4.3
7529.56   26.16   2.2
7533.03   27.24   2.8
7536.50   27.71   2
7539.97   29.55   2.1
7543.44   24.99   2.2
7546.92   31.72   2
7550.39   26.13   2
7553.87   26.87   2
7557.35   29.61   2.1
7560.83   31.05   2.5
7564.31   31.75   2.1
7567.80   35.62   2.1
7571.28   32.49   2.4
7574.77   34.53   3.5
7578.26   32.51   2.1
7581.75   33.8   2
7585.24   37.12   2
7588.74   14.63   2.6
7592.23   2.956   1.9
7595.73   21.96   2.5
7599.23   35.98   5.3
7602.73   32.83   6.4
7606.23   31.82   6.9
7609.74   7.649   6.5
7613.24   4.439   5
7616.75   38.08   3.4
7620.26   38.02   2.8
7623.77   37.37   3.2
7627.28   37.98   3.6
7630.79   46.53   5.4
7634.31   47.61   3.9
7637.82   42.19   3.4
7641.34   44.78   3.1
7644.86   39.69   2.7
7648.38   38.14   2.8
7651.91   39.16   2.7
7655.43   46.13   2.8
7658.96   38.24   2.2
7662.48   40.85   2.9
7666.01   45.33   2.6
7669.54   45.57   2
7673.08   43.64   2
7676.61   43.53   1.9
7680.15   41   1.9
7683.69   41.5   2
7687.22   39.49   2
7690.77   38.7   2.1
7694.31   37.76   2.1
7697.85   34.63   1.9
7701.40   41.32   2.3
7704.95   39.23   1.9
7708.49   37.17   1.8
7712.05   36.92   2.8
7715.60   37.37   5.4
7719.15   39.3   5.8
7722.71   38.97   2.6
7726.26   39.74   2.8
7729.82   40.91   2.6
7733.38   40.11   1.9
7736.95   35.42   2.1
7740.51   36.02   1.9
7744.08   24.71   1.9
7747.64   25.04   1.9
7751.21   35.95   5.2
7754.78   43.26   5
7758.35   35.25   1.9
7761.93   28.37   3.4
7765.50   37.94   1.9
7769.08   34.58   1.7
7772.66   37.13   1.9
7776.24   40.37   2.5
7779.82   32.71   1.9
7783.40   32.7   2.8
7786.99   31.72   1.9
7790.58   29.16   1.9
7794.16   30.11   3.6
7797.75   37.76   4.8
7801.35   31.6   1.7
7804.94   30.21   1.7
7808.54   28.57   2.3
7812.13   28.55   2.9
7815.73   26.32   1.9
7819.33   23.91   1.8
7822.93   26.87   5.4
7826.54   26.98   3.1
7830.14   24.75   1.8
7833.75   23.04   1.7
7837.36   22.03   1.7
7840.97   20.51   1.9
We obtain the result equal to 0.15 mag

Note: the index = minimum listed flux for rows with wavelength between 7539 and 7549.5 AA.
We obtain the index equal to 24.99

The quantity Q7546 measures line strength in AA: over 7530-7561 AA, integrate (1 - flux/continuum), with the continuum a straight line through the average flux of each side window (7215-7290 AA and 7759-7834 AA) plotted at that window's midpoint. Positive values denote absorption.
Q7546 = -2.5 AA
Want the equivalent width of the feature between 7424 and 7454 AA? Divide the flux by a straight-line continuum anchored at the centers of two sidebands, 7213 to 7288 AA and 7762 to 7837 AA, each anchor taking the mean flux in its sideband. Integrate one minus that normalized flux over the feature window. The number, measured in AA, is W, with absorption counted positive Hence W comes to 3.7 AA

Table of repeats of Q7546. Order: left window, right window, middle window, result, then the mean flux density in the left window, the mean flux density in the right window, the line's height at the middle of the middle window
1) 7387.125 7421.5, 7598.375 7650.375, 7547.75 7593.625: 4.0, 20.9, 34.9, 31.5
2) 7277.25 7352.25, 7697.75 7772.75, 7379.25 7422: 3.4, 19.4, 36.3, 22.9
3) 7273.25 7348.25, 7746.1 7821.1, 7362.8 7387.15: 3.4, 19.7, 32.5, 21.4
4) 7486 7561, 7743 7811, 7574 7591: -1.0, 26.3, 33.1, 27.8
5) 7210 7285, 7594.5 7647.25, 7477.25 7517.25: 8.0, 20.5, 34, 29.5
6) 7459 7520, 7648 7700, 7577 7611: 8.2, 23.5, 41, 33.4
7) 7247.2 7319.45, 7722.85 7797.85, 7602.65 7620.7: 3.8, 20.5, 34.7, 30.3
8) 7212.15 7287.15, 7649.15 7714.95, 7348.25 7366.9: 6.7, 20.3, 40.5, 25.4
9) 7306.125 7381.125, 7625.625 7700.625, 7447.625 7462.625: 2.6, 18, 41.5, 26.2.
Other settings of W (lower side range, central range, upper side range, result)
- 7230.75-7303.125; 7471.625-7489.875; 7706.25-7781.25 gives 2.2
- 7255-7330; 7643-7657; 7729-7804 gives -4.5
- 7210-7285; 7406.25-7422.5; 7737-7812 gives 1.7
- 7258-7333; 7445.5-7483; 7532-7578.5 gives 6.3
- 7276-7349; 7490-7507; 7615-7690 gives 5.1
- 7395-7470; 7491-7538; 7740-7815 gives -2.8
